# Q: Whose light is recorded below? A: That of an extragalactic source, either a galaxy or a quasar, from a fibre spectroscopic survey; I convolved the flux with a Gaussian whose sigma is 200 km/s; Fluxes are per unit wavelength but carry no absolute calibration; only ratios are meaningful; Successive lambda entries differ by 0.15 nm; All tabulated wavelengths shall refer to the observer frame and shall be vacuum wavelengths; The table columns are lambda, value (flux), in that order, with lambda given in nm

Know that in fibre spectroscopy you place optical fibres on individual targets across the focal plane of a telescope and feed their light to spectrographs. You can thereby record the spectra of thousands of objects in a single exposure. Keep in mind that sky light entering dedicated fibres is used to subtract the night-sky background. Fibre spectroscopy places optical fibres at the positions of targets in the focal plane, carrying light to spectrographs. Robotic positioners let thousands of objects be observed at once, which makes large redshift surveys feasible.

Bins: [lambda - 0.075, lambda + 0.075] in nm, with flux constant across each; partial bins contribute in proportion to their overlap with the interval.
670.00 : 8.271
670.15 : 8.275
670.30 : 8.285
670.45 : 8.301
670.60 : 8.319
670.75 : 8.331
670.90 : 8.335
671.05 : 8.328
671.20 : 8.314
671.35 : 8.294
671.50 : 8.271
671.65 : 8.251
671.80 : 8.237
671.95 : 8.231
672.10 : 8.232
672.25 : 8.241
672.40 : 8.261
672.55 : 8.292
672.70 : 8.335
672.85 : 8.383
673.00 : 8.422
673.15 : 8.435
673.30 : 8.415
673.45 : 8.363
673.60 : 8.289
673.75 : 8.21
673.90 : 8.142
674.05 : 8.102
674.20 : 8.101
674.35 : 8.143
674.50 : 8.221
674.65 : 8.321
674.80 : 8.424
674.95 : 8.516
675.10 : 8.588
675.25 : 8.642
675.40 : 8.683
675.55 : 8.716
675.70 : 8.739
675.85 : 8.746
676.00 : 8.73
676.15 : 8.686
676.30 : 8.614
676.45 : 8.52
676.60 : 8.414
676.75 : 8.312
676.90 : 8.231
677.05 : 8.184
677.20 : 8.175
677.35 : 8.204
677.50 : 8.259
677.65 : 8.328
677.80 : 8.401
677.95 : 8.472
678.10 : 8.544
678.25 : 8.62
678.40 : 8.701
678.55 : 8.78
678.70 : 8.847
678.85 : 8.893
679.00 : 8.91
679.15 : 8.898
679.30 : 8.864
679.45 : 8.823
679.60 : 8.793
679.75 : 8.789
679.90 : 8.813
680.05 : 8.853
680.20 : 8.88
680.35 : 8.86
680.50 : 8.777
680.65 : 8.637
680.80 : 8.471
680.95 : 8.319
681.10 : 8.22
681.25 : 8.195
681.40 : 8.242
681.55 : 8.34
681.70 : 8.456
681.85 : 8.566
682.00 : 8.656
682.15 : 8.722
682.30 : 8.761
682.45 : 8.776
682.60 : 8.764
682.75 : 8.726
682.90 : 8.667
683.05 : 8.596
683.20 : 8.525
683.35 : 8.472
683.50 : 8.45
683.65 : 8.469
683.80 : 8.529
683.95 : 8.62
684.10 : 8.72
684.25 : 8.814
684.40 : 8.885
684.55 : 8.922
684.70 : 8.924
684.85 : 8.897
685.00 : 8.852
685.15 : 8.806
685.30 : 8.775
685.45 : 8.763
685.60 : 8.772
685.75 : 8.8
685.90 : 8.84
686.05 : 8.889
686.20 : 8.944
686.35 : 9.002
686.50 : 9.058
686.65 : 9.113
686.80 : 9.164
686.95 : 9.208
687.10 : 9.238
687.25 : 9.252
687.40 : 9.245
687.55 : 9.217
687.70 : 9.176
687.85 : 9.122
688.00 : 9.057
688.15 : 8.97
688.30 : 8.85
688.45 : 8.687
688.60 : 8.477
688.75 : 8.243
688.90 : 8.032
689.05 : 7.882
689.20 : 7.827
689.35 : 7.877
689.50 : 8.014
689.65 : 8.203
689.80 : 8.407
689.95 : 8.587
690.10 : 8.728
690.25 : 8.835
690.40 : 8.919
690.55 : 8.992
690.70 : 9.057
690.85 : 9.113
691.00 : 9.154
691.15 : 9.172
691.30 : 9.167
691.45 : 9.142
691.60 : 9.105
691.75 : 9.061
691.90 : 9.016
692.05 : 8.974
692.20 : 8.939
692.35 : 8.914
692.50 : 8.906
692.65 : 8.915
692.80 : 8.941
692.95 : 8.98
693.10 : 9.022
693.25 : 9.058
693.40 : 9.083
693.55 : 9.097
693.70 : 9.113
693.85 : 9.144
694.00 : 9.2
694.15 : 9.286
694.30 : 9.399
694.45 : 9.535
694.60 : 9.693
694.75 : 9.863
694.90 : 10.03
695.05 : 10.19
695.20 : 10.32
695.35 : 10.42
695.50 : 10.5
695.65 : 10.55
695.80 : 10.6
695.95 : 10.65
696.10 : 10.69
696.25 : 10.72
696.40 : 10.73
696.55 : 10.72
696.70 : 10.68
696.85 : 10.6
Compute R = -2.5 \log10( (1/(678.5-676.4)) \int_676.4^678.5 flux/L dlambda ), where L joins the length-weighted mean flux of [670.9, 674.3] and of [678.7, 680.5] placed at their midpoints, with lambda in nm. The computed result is 0.037 mag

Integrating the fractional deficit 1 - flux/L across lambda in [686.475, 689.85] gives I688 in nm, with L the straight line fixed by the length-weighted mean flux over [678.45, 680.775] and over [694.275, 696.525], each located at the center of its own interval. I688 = 0.317 nm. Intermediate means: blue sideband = 8.82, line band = 8.71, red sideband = 10.3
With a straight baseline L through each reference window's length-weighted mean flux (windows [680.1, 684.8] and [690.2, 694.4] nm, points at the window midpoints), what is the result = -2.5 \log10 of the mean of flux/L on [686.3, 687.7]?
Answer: -0.04 mag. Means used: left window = 8.61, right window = 9.07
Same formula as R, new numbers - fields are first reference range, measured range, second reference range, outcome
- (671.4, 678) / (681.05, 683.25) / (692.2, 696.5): 0.04 mag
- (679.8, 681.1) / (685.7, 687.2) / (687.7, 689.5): -0.06 mag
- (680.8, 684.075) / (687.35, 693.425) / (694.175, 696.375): 0.09 mag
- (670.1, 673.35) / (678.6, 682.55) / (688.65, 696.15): 0.00 mag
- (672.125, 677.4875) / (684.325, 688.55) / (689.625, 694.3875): -0.02 mag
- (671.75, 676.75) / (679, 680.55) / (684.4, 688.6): -0.02 mag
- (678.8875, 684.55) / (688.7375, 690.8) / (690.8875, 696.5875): 0.10 mag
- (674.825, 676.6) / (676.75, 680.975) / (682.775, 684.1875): 0.00 mag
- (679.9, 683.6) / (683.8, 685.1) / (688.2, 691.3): -0.03 mag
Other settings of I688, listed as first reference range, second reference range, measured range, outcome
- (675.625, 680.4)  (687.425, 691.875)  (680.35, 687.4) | -0.047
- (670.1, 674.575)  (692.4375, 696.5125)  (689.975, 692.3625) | 0.128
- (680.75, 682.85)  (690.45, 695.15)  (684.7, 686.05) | -0.013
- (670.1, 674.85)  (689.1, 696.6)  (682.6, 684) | 0.042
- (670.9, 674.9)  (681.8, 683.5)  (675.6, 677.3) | -0.014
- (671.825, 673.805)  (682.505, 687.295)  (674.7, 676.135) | -0.036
